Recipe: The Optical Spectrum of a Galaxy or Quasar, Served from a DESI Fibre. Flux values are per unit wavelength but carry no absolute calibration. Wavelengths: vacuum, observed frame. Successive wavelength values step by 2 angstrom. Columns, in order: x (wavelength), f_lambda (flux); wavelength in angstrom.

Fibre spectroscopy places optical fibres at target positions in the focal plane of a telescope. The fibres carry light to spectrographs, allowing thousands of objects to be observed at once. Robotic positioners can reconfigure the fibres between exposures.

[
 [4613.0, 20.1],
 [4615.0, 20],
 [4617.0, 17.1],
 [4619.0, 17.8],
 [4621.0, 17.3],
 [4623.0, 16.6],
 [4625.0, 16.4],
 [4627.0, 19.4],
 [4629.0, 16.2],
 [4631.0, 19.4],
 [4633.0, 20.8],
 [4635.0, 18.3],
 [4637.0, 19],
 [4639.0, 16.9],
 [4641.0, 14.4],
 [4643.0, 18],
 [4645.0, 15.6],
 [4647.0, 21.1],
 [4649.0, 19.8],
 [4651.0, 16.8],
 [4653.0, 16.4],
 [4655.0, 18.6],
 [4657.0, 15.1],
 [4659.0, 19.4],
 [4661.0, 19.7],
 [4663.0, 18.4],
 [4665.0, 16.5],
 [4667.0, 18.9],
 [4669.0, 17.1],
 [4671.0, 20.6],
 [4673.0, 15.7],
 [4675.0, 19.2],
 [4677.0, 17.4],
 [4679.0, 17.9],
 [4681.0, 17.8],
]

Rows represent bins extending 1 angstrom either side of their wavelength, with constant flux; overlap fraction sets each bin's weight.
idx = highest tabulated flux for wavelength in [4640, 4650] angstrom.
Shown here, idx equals 21.1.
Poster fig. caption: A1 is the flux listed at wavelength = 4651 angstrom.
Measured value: 16.8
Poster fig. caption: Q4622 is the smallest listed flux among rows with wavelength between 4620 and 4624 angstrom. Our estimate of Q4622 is 16.6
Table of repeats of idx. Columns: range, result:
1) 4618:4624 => 17.8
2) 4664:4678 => 20.6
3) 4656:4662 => 19.7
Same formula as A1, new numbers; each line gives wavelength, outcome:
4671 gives 20.6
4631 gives 19.4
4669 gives 17.1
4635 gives 18.3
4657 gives 15.1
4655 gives 18.6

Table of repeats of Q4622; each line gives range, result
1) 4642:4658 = 15.1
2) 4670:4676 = 15.7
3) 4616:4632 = 16.2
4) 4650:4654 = 16.4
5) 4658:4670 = 16.5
